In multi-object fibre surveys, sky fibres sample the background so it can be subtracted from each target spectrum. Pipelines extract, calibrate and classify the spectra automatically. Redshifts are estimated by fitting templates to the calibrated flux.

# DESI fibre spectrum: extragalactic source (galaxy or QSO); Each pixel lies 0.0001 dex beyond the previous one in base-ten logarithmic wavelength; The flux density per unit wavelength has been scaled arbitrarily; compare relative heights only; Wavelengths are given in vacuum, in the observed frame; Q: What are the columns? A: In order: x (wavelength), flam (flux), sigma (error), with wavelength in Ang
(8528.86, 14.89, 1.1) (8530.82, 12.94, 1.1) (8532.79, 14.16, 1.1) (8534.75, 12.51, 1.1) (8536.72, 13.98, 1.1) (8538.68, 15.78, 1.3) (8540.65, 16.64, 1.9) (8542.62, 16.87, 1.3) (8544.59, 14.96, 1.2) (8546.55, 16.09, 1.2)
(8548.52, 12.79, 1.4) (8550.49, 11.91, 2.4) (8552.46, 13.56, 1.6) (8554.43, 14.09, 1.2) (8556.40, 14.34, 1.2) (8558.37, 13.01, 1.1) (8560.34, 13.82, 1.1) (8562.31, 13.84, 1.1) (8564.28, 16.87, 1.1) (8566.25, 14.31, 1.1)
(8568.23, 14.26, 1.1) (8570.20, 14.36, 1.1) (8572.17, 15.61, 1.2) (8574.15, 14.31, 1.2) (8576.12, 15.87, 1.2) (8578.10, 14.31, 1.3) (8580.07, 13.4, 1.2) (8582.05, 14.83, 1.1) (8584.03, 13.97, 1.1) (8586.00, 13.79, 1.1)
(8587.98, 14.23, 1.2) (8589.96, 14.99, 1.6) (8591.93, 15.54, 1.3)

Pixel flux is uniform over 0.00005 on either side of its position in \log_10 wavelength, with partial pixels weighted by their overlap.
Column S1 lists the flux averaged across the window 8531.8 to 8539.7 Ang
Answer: 14.1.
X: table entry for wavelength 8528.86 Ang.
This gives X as 14.89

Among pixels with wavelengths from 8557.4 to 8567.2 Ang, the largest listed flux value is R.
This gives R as 16.87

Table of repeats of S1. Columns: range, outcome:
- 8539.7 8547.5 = 16.1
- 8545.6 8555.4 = 13.7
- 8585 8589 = 14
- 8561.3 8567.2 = 15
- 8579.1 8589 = 14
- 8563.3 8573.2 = 15.1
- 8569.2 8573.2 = 15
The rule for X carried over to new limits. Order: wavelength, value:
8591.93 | 15.54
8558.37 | 13.01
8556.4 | 14.34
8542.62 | 16.87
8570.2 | 14.36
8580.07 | 13.4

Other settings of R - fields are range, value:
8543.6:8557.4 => 16.09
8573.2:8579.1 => 15.87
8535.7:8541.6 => 16.64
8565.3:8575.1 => 15.61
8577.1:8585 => 14.83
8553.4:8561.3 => 14.34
